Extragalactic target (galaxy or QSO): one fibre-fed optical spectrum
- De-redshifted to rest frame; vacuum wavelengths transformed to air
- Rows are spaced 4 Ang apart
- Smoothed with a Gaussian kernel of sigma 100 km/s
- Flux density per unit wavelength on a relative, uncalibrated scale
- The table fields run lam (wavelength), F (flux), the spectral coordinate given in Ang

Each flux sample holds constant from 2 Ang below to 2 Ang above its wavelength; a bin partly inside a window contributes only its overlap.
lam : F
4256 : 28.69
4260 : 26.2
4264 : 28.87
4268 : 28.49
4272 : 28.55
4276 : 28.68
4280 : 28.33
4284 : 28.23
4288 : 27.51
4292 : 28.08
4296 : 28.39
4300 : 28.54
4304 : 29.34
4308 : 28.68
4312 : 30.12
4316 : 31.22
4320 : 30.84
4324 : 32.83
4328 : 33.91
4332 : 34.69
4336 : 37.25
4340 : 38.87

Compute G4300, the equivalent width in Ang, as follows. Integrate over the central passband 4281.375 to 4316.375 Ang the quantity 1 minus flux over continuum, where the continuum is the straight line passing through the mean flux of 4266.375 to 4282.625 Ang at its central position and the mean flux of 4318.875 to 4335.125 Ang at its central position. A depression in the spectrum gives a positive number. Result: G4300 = 2.3 Ang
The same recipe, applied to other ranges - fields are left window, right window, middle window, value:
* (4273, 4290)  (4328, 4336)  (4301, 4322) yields 1.5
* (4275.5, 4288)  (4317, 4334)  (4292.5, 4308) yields 0.8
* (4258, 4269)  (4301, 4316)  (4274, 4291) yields 0.2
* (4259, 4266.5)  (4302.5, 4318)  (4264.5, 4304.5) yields 0.5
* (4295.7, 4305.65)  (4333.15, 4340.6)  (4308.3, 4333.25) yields 1.3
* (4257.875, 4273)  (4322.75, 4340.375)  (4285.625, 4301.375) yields 1.5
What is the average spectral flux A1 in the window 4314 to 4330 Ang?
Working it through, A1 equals 32.2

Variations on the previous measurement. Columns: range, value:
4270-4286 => 28.4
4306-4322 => 30.2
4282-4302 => 28.1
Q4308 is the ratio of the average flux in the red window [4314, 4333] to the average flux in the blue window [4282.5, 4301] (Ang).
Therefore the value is 1.16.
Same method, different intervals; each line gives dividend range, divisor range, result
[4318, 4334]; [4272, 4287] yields 1.17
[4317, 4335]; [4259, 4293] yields 1.18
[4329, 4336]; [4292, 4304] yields 1.24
